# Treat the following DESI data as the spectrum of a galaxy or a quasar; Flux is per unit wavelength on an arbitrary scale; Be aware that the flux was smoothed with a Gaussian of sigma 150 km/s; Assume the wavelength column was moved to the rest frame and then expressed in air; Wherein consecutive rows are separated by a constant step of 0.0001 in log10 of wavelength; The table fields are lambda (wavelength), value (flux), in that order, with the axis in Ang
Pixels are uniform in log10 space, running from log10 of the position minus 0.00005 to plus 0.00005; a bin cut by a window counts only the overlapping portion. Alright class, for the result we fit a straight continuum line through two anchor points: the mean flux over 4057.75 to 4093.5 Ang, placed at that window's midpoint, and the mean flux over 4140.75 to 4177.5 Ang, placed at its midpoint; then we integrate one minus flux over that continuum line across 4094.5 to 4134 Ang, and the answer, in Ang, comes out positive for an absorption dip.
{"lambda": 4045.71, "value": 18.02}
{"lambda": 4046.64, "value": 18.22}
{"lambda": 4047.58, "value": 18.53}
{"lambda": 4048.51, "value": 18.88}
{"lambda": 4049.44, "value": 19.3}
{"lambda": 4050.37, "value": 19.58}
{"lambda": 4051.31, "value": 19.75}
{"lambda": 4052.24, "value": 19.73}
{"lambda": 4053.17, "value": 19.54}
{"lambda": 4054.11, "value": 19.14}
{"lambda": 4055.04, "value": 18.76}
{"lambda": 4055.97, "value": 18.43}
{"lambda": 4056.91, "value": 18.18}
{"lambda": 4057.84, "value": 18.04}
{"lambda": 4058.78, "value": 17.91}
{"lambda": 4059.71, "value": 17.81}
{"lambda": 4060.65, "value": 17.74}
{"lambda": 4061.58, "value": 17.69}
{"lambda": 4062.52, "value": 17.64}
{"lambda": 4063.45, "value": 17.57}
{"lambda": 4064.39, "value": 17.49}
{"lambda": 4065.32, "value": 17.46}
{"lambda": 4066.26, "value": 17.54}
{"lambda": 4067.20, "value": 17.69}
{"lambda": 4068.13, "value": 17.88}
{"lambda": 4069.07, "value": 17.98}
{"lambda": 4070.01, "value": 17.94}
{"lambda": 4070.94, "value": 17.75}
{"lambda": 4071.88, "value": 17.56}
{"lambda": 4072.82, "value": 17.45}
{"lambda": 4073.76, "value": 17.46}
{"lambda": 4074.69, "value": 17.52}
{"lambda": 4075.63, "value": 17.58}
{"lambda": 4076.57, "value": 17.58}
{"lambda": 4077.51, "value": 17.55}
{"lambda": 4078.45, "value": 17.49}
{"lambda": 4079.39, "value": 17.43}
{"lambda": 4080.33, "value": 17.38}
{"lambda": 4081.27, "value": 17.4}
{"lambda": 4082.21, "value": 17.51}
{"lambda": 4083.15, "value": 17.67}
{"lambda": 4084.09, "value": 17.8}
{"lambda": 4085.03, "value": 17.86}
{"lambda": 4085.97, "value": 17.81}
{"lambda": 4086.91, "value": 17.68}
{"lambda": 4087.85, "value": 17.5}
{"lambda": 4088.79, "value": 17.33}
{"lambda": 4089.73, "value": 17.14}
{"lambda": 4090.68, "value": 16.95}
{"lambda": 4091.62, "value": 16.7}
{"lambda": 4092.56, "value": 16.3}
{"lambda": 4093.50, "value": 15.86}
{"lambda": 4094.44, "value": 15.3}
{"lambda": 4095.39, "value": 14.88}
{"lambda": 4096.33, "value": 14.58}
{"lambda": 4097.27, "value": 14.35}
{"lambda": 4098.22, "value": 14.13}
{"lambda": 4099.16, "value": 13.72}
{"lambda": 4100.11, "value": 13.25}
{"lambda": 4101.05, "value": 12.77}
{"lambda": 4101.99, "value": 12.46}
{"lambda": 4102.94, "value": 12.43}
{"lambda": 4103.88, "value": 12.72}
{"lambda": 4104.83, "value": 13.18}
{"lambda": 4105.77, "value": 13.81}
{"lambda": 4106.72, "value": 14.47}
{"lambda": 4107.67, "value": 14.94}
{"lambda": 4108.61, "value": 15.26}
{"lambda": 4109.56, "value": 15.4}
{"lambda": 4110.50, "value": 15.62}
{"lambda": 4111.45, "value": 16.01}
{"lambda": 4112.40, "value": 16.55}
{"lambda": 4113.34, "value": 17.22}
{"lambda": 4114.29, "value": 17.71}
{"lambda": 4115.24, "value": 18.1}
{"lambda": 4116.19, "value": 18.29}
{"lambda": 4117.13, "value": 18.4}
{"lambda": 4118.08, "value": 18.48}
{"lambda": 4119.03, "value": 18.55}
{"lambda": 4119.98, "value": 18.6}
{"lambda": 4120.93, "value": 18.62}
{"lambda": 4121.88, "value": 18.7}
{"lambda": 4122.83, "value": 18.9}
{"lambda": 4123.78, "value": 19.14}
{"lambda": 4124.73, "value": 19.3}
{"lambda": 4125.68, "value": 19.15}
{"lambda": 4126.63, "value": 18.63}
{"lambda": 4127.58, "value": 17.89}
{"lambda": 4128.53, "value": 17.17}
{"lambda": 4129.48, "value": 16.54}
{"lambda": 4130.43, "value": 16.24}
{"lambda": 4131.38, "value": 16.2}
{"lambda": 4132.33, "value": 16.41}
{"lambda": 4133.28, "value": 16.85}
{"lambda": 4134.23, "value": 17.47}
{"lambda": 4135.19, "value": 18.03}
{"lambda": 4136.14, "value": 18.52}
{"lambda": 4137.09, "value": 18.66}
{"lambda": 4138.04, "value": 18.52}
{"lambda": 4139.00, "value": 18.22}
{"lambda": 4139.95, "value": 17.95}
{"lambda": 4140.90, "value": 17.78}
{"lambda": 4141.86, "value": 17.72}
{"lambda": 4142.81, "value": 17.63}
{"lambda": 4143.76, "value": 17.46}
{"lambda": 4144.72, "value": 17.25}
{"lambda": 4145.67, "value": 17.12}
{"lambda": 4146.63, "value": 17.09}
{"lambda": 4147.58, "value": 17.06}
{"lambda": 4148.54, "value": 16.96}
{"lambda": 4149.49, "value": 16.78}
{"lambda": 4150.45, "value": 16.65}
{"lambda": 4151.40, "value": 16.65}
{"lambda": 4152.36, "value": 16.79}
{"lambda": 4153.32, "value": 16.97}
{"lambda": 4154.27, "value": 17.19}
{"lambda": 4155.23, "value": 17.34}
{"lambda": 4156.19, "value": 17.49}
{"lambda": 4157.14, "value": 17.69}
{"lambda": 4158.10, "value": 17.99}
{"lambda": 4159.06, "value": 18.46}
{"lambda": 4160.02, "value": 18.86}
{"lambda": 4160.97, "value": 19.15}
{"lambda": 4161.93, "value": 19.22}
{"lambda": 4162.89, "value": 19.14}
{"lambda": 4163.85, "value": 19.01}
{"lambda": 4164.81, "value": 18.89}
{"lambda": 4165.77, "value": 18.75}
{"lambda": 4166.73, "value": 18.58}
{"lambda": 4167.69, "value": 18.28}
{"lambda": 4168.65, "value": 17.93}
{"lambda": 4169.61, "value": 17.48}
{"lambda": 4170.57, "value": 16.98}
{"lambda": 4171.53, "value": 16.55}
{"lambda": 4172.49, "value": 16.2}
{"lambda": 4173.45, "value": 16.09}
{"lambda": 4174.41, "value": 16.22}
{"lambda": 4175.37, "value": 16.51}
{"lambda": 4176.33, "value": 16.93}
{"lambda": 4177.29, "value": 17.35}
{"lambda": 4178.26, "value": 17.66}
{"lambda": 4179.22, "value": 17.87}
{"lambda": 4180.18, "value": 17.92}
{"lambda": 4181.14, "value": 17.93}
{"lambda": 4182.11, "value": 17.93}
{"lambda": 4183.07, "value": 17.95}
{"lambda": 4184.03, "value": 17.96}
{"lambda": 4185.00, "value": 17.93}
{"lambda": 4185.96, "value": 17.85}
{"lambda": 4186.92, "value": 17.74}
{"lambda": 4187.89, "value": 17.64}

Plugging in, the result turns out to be 2.9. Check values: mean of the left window 17.5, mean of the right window 17.5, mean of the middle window 16.2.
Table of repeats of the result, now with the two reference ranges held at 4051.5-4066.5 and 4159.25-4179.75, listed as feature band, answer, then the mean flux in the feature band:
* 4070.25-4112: 4.8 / 16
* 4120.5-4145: 0.1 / 17.9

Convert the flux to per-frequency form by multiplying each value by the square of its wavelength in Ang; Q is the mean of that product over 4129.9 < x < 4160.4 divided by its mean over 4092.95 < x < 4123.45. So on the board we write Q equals 1.1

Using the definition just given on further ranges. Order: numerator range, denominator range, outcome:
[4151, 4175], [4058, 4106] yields 1.12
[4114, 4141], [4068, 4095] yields 1.06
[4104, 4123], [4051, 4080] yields 0.95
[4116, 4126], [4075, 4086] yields 1.09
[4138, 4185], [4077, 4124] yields 1.11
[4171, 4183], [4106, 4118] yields 1.07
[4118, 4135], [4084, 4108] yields 1.20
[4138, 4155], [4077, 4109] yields 1.13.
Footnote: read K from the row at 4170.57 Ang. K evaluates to 16.98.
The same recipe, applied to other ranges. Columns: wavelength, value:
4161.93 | 19.22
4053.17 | 19.54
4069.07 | 17.98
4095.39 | 14.88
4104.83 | 13.18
